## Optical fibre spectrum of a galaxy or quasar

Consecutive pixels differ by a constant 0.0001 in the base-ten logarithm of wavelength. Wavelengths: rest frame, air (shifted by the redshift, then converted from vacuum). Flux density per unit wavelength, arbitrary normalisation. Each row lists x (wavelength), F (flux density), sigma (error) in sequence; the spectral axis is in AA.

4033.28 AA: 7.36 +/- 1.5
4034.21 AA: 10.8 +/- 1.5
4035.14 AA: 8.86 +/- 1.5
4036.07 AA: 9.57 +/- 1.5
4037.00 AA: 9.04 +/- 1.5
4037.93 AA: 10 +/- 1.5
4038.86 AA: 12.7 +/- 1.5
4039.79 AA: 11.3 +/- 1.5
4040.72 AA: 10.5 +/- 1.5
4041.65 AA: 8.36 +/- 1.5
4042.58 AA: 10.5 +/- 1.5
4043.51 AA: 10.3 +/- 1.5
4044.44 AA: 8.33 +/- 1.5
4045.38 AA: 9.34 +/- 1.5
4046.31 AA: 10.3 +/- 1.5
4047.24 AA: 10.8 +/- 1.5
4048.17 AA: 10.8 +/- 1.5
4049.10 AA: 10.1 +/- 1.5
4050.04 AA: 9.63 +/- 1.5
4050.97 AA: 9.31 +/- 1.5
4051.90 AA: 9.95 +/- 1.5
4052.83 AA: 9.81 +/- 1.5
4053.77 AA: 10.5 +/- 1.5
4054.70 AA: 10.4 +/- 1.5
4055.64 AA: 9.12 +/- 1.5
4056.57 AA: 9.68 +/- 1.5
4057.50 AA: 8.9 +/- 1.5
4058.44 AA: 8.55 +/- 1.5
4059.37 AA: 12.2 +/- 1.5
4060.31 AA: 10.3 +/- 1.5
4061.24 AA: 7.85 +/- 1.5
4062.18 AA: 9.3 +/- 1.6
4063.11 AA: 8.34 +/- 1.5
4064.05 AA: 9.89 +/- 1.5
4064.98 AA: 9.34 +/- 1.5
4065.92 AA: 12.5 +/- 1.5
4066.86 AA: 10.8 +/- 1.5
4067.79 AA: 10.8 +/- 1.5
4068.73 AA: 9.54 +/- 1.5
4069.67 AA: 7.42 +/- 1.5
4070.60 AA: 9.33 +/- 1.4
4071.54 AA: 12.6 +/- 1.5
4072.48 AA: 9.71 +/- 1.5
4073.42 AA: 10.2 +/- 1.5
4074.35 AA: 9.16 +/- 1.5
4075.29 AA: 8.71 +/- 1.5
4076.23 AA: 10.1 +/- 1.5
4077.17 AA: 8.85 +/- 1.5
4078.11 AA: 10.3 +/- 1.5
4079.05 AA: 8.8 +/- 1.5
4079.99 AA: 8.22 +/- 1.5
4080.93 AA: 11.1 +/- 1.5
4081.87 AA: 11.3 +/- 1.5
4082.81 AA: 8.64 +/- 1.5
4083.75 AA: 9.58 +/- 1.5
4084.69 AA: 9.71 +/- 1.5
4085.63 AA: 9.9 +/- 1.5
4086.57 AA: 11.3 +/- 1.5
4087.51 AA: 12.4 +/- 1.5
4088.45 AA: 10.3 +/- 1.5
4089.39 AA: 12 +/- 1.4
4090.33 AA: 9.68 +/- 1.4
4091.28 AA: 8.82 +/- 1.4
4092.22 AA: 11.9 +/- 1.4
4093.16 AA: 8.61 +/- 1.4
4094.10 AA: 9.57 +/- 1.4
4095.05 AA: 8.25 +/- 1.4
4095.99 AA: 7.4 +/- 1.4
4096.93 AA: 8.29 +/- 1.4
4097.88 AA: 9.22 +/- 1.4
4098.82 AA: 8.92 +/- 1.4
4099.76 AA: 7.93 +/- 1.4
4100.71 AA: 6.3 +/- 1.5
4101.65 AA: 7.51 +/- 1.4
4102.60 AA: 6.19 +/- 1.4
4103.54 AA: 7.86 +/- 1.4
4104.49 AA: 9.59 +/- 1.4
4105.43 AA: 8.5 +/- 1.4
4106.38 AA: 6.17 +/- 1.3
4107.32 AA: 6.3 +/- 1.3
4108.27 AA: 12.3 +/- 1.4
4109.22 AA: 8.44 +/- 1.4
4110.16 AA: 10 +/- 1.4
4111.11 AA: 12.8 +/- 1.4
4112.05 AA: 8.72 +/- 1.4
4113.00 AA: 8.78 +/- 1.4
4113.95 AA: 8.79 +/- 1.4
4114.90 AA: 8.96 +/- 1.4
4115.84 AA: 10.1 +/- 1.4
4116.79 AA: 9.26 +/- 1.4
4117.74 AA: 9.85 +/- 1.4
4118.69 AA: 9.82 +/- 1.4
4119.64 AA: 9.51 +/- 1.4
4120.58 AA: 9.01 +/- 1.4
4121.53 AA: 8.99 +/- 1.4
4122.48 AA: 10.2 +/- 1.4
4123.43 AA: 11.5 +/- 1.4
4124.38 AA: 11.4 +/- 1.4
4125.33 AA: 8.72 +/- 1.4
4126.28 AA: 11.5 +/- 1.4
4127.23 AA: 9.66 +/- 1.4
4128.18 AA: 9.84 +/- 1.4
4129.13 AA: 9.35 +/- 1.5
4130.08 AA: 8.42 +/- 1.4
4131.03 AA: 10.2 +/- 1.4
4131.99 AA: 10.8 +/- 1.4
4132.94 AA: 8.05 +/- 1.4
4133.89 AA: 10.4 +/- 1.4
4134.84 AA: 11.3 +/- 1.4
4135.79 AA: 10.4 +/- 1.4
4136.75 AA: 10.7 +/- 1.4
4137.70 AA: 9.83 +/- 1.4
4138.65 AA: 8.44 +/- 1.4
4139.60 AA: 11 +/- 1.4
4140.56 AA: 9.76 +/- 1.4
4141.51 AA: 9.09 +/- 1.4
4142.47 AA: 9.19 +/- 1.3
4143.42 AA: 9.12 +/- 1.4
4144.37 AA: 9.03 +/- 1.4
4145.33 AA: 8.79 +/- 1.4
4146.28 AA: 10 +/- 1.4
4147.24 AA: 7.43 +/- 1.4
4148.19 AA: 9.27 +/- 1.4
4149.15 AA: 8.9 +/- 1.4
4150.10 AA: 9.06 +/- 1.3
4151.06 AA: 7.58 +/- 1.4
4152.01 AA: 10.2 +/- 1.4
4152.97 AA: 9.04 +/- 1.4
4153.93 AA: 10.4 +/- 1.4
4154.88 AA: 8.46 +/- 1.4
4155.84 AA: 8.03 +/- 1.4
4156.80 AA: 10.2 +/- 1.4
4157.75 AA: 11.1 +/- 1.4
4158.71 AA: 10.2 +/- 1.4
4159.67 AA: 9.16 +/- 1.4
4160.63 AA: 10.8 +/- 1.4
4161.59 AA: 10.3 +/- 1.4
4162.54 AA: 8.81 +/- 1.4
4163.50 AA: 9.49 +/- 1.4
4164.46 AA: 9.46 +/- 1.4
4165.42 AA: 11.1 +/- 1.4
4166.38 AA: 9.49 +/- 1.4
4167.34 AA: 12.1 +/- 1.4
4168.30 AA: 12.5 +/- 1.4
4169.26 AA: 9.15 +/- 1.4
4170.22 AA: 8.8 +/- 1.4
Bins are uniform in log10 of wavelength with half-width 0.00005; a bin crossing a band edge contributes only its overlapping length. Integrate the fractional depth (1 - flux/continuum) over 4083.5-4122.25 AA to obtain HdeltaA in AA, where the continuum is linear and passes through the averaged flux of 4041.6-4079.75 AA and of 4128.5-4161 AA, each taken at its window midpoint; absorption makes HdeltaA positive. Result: 1.8 AA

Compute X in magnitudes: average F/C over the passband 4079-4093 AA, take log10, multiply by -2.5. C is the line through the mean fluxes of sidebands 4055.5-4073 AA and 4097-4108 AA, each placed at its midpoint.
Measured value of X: -0.18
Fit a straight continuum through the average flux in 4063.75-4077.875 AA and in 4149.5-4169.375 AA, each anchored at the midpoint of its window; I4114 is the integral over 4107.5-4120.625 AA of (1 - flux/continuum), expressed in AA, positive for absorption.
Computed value 0.28 AA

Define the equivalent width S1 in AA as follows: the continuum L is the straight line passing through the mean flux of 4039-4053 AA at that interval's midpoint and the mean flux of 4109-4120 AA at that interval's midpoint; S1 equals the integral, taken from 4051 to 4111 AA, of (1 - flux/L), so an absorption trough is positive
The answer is 2.2 AA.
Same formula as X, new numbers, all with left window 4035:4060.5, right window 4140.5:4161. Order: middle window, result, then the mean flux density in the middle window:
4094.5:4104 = 0.23 mag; 7.8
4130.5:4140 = -0.08 mag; 10.1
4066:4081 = 0.01 mag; 9.76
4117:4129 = -0.05 mag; 9.97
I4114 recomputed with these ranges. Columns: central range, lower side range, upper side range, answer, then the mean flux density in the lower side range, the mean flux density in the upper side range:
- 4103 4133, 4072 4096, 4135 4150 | 0.32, 9.84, 9.43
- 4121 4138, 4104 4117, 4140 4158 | -1.64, 9.19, 9.18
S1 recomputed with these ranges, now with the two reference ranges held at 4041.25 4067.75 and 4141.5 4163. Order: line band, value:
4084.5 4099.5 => -0.1 AA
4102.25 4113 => 0.8 AA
